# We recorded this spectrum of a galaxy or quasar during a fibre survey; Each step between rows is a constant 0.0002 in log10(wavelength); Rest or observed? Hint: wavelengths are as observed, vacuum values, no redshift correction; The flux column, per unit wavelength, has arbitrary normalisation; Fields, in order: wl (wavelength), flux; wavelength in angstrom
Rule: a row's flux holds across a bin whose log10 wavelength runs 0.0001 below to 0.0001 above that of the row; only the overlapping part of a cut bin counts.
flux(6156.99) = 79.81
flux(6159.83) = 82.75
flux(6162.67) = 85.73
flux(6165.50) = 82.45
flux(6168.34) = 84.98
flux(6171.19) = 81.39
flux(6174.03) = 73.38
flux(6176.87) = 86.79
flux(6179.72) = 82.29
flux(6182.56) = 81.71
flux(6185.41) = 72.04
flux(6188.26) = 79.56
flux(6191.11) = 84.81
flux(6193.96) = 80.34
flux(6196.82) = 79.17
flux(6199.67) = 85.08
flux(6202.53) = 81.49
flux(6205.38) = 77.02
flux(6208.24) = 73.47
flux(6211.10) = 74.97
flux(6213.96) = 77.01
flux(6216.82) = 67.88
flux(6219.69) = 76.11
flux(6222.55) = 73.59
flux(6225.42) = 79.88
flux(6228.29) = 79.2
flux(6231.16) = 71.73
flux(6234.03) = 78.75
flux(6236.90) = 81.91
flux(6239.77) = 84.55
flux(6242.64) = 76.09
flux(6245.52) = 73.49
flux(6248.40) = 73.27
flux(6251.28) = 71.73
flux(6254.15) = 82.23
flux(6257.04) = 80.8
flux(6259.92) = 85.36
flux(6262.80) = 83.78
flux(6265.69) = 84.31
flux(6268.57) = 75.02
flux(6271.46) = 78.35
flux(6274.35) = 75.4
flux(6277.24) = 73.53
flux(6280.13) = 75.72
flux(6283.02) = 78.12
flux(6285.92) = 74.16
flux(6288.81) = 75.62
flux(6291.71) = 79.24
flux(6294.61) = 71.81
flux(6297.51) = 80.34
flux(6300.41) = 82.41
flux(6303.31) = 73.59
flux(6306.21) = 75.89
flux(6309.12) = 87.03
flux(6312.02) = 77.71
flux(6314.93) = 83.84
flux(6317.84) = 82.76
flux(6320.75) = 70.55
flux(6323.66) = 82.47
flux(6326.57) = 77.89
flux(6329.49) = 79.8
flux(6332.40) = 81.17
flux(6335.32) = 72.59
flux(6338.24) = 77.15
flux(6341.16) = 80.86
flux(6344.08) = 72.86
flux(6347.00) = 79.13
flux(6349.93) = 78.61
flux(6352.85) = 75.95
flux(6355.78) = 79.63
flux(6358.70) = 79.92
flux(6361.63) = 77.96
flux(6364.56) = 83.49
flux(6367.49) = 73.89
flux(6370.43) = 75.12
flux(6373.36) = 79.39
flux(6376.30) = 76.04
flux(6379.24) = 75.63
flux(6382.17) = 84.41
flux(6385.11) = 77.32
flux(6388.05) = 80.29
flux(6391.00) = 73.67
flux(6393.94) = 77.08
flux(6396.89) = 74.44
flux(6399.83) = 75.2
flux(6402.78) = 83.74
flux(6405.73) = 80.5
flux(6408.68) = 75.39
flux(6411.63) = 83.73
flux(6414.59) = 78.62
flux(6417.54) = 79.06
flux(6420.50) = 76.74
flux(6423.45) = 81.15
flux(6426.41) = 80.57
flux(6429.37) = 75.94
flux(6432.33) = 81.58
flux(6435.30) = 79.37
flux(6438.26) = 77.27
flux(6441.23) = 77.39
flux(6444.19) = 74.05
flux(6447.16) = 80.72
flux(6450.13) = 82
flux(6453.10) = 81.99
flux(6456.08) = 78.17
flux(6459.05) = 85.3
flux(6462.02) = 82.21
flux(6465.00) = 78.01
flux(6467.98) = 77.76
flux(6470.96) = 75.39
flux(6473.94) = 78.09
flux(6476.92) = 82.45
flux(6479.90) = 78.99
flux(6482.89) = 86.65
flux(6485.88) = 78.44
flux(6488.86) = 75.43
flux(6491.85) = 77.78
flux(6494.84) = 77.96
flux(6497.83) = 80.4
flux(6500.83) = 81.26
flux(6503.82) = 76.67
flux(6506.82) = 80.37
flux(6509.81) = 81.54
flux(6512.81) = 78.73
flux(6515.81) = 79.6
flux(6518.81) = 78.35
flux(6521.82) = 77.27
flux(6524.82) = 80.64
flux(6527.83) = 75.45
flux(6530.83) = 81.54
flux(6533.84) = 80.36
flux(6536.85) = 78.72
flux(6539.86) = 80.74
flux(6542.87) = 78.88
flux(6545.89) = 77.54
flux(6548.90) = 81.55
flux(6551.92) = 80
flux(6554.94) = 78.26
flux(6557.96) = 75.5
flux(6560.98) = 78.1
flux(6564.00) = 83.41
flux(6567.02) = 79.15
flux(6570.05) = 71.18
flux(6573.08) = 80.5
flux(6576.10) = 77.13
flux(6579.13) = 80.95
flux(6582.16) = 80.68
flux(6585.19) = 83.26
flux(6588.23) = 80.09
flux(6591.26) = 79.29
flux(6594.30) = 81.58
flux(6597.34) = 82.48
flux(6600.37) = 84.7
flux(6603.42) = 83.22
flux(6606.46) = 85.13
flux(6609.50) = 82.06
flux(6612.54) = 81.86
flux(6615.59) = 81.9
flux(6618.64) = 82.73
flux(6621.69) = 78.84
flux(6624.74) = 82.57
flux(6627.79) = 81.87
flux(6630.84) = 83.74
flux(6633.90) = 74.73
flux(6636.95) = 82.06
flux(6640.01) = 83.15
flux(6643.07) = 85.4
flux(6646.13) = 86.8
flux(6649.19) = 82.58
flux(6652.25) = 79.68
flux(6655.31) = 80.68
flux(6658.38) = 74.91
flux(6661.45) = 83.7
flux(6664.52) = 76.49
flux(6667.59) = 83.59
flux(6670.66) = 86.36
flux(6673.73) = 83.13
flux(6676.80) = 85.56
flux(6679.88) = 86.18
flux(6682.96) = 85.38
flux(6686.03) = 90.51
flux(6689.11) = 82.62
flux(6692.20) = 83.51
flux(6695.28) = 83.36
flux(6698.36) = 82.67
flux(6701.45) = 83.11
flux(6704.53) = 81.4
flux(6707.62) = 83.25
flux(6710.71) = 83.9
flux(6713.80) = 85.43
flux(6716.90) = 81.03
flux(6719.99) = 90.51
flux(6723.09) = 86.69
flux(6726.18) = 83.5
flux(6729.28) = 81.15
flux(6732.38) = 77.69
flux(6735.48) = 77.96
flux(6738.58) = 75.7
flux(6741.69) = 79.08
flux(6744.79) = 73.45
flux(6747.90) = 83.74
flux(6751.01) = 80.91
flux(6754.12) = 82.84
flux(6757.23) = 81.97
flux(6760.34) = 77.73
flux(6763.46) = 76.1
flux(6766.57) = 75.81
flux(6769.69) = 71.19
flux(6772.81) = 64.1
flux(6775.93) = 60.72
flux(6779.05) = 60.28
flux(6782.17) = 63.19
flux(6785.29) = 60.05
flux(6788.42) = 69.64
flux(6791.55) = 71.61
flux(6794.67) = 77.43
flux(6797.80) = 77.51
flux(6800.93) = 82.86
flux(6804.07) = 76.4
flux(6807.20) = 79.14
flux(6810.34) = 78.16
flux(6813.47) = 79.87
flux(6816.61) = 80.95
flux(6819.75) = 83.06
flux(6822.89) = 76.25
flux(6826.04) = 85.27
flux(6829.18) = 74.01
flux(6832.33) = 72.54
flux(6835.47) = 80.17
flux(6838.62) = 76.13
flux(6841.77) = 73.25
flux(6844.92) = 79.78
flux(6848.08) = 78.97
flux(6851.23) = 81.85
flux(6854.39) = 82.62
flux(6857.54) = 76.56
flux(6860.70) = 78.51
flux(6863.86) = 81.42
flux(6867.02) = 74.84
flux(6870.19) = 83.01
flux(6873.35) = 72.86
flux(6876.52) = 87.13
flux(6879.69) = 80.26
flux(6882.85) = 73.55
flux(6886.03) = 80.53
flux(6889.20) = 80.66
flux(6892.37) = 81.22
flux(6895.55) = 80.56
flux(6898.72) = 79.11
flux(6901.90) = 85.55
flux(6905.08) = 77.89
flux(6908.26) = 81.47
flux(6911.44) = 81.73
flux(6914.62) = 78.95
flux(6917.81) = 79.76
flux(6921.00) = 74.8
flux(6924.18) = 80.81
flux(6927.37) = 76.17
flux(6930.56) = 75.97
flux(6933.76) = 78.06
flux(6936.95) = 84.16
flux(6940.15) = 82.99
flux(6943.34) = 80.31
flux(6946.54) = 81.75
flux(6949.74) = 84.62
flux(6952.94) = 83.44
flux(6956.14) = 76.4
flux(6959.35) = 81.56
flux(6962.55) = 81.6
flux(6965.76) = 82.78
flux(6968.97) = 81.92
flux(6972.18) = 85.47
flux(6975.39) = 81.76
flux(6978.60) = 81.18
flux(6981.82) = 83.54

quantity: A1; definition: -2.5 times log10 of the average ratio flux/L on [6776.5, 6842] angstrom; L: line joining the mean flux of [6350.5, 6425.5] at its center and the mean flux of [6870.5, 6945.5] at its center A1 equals 0.06 mag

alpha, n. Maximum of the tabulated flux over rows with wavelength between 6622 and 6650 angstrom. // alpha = 86.8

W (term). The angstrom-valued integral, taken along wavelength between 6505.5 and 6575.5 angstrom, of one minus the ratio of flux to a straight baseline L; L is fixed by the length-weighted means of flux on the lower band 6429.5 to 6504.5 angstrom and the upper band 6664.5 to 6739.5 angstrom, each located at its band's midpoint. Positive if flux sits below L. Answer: 1.4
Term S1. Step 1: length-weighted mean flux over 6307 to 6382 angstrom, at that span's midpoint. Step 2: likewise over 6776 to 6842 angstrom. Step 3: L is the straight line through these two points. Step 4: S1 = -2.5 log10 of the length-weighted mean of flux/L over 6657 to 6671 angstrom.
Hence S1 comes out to -0.06 mag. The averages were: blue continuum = 78.5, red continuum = 74.9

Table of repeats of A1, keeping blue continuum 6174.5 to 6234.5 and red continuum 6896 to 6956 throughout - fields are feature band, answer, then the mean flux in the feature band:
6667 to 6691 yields -0.08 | 85.5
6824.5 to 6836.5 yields 0.03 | 77.9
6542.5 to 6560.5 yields 0.01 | 78.5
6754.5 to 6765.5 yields 0.01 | 79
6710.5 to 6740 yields -0.03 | 82.3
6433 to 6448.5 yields 0.01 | 77.9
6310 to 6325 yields -0.02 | 79.8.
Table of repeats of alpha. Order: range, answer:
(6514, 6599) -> 83.41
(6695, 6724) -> 90.51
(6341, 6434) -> 84.41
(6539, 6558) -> 81.55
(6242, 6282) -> 85.36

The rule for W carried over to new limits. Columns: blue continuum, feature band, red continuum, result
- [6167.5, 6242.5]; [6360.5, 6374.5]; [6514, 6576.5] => 0.1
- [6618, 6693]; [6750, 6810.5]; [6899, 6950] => 6.2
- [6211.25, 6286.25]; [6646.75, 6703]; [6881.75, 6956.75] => -2.8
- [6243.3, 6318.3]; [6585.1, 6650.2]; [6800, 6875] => -3.1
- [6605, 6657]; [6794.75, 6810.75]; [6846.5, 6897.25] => 0.3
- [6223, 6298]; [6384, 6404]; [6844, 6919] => 0.2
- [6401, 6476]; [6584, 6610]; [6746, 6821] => -1.7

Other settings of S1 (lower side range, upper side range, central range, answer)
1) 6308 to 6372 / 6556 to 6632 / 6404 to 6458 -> 0.00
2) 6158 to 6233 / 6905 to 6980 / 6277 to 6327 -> 0.02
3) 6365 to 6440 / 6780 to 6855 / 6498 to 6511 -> -0.03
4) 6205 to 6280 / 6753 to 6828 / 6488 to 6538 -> -0.04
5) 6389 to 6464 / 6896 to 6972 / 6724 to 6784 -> 0.07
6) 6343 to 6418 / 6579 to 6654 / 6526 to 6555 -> 0.02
